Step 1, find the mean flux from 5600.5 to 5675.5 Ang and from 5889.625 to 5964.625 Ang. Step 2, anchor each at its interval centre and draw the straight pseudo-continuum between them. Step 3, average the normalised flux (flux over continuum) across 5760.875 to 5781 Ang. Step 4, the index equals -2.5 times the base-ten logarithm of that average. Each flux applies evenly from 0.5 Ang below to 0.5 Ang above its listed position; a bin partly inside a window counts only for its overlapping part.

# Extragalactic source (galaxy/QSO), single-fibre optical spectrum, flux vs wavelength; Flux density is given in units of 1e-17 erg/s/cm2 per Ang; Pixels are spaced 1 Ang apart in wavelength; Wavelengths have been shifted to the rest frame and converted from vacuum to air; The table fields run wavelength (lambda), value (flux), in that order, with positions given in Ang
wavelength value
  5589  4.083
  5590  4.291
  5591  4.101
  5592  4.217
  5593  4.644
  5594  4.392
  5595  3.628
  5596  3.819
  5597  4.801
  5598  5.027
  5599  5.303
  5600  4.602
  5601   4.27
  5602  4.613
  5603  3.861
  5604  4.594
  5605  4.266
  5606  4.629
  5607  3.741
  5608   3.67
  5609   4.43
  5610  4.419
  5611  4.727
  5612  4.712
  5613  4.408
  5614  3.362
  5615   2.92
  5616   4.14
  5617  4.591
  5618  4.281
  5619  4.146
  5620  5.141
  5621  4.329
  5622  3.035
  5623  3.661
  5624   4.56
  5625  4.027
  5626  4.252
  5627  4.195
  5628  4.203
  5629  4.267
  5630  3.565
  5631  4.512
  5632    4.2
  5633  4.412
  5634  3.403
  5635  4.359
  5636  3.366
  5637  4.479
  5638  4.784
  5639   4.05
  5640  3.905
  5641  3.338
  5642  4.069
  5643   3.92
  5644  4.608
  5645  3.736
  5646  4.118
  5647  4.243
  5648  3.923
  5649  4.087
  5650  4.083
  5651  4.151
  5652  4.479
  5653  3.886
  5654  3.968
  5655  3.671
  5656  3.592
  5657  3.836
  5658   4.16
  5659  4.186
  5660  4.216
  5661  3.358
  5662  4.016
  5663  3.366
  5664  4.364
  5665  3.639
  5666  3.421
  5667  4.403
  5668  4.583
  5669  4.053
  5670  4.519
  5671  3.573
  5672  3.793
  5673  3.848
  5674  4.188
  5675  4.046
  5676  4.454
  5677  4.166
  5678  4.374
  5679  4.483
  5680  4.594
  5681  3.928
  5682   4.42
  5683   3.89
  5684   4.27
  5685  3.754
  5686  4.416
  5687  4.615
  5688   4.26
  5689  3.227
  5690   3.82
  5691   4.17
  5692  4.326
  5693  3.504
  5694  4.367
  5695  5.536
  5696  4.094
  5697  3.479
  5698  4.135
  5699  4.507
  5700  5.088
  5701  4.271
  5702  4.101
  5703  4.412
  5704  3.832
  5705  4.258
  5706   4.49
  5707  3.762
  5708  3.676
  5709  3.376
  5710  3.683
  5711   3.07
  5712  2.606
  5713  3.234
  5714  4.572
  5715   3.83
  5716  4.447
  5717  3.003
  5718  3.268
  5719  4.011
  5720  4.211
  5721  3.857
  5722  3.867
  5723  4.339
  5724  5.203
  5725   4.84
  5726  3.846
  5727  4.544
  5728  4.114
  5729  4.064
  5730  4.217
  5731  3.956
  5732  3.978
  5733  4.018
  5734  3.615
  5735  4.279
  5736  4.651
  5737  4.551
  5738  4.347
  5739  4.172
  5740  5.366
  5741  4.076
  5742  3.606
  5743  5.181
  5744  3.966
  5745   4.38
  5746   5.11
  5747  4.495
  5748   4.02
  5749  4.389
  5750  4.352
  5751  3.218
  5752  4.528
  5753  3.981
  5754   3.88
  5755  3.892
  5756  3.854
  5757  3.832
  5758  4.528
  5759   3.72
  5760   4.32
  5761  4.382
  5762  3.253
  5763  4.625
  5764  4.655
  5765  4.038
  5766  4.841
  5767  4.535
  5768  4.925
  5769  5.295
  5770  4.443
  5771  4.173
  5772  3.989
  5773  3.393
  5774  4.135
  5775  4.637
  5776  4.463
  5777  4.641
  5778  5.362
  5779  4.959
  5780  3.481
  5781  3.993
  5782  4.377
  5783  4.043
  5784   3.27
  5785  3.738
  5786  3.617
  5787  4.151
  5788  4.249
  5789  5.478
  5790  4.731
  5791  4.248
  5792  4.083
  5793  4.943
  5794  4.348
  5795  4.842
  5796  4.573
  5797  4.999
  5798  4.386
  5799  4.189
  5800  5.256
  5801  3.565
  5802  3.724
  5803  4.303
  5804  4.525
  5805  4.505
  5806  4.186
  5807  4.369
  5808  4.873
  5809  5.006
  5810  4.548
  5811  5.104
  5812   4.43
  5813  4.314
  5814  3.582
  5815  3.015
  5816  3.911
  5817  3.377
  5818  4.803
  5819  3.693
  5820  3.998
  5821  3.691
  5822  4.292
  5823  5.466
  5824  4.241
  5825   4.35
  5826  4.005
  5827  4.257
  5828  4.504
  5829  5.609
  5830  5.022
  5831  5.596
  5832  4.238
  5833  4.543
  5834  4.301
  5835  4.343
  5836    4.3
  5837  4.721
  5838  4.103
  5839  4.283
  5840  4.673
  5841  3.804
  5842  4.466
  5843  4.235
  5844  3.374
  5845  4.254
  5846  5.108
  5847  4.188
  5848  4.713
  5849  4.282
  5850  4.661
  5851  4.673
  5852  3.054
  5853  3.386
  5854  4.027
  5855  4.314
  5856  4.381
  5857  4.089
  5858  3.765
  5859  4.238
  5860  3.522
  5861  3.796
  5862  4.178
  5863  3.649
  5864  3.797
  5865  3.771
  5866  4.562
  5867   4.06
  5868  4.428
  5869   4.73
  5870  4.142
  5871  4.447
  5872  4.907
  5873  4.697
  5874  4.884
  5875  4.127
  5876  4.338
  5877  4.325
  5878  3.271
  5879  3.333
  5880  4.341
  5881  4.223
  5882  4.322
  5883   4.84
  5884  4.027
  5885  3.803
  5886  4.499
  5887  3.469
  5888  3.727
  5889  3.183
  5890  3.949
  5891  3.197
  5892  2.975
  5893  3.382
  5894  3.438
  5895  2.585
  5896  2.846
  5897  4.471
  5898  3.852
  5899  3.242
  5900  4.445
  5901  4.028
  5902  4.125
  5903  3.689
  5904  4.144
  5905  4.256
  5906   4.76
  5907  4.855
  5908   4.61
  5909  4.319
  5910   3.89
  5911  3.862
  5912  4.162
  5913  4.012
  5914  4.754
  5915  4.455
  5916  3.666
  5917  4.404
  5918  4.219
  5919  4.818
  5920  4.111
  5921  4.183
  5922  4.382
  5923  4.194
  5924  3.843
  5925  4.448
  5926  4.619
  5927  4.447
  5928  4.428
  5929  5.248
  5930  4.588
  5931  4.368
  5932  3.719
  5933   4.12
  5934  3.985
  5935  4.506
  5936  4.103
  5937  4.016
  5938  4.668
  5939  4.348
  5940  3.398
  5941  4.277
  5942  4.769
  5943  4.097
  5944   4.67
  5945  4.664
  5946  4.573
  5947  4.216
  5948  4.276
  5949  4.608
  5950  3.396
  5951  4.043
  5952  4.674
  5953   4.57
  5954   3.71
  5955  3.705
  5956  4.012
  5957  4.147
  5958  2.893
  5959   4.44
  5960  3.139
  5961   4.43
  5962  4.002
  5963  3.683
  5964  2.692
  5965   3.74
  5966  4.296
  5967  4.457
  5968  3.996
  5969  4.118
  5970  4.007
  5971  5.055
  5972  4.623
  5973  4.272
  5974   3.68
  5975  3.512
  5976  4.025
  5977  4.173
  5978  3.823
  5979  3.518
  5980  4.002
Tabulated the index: -0.08 mag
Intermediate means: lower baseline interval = 4.08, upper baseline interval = 4.09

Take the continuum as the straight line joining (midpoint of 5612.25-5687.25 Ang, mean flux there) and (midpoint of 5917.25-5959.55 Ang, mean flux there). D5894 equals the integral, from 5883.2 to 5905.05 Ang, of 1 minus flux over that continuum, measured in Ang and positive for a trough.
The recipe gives 2.7 Ang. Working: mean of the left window 4.07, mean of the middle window 3.7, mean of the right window 4.25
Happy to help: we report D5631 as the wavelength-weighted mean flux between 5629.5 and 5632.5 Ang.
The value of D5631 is 4.09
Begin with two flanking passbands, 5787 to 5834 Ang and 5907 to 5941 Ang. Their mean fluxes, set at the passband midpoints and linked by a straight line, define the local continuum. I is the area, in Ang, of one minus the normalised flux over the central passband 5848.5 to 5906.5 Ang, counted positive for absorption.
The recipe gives 4.6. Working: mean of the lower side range 4.43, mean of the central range 3.99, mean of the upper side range 4.28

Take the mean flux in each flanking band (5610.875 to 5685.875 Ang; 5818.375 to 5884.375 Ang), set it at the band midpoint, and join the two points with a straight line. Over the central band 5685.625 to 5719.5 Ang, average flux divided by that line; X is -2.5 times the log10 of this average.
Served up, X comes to 0.04 mag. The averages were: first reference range 4.08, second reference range 4.27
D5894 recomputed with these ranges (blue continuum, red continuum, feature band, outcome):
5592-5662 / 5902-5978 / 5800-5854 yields -1.9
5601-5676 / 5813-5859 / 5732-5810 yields -2.3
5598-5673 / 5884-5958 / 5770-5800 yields -1.7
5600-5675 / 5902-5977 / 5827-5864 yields -1.1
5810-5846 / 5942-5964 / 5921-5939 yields -0.9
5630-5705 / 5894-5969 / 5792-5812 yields -2.0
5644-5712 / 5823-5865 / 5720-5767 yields -1.1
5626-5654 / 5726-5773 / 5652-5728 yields 2.2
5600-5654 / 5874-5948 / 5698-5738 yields 0.8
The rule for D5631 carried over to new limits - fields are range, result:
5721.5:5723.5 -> 4.1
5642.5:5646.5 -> 4.1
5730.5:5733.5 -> 3.98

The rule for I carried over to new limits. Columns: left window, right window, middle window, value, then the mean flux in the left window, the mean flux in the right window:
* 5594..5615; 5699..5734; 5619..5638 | 0.5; 4.31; 4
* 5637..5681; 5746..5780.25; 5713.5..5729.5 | 0.3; 4.06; 4.29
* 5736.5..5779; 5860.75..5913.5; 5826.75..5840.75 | -1.5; 4.33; 4.02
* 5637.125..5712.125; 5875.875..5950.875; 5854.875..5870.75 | 0.0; 4.06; 4.11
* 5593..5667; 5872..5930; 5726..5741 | -0.5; 4.12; 4.09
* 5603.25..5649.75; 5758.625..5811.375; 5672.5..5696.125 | 0.1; 4.12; 4.39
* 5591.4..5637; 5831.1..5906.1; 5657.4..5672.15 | 0.7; 4.22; 4.08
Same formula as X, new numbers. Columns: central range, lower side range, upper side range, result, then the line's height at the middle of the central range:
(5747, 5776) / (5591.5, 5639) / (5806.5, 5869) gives 0.01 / 4.25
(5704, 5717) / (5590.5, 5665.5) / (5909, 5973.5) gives 0.12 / 4.15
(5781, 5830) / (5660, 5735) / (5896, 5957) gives -0.05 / 4.14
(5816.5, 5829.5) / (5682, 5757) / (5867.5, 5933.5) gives -0.05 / 4.12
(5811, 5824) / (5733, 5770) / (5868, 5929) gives 0.03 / 4.21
